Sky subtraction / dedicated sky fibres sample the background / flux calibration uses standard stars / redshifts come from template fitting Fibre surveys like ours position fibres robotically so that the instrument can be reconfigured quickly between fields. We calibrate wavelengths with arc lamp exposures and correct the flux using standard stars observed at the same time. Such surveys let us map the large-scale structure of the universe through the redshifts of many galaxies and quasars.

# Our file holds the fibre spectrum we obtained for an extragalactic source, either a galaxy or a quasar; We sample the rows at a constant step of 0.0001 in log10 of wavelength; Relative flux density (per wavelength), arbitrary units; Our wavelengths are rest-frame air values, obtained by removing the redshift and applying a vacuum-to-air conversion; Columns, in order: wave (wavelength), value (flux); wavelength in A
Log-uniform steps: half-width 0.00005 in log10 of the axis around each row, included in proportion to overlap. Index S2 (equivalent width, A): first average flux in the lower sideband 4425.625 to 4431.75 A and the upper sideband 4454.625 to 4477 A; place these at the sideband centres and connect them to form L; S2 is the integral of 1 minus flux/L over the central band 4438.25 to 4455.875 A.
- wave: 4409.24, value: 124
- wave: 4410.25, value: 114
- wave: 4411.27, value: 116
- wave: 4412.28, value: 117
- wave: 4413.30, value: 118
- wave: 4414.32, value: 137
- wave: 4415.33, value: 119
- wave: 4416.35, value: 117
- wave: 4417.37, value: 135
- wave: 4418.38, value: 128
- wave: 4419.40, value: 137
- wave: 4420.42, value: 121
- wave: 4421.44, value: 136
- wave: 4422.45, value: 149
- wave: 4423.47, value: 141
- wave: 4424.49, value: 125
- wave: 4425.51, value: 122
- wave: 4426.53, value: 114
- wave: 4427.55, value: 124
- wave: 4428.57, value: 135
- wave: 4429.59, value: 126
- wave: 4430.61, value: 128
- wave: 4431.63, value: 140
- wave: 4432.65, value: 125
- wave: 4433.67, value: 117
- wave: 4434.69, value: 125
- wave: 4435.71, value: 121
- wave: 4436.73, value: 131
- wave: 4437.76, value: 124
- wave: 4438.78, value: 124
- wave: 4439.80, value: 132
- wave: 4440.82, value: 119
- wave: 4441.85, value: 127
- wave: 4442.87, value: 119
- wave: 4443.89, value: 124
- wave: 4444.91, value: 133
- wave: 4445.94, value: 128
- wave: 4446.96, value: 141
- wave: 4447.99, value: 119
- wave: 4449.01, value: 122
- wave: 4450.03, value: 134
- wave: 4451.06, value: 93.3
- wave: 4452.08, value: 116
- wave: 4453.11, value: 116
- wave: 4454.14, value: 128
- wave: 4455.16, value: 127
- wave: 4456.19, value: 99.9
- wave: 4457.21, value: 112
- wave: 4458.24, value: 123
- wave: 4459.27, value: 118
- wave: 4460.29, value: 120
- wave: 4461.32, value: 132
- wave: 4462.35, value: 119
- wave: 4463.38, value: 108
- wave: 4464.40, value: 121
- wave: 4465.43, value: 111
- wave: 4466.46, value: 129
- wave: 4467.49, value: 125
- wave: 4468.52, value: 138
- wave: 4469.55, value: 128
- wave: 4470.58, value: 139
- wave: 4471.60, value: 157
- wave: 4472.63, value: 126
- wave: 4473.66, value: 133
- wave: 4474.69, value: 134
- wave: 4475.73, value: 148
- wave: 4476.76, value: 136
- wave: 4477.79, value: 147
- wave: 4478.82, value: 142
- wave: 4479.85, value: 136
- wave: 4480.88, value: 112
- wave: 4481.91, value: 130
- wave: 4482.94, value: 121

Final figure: 0.44 A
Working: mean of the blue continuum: 127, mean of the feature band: 123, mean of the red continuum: 126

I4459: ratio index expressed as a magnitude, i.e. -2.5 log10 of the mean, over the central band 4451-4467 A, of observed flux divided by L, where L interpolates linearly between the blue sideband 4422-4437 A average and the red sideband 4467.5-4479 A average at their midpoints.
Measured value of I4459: 0.15 mag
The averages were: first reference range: 128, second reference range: 138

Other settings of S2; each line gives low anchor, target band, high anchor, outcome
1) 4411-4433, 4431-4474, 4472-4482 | 2.40 A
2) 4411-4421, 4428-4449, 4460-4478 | 0.06 A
